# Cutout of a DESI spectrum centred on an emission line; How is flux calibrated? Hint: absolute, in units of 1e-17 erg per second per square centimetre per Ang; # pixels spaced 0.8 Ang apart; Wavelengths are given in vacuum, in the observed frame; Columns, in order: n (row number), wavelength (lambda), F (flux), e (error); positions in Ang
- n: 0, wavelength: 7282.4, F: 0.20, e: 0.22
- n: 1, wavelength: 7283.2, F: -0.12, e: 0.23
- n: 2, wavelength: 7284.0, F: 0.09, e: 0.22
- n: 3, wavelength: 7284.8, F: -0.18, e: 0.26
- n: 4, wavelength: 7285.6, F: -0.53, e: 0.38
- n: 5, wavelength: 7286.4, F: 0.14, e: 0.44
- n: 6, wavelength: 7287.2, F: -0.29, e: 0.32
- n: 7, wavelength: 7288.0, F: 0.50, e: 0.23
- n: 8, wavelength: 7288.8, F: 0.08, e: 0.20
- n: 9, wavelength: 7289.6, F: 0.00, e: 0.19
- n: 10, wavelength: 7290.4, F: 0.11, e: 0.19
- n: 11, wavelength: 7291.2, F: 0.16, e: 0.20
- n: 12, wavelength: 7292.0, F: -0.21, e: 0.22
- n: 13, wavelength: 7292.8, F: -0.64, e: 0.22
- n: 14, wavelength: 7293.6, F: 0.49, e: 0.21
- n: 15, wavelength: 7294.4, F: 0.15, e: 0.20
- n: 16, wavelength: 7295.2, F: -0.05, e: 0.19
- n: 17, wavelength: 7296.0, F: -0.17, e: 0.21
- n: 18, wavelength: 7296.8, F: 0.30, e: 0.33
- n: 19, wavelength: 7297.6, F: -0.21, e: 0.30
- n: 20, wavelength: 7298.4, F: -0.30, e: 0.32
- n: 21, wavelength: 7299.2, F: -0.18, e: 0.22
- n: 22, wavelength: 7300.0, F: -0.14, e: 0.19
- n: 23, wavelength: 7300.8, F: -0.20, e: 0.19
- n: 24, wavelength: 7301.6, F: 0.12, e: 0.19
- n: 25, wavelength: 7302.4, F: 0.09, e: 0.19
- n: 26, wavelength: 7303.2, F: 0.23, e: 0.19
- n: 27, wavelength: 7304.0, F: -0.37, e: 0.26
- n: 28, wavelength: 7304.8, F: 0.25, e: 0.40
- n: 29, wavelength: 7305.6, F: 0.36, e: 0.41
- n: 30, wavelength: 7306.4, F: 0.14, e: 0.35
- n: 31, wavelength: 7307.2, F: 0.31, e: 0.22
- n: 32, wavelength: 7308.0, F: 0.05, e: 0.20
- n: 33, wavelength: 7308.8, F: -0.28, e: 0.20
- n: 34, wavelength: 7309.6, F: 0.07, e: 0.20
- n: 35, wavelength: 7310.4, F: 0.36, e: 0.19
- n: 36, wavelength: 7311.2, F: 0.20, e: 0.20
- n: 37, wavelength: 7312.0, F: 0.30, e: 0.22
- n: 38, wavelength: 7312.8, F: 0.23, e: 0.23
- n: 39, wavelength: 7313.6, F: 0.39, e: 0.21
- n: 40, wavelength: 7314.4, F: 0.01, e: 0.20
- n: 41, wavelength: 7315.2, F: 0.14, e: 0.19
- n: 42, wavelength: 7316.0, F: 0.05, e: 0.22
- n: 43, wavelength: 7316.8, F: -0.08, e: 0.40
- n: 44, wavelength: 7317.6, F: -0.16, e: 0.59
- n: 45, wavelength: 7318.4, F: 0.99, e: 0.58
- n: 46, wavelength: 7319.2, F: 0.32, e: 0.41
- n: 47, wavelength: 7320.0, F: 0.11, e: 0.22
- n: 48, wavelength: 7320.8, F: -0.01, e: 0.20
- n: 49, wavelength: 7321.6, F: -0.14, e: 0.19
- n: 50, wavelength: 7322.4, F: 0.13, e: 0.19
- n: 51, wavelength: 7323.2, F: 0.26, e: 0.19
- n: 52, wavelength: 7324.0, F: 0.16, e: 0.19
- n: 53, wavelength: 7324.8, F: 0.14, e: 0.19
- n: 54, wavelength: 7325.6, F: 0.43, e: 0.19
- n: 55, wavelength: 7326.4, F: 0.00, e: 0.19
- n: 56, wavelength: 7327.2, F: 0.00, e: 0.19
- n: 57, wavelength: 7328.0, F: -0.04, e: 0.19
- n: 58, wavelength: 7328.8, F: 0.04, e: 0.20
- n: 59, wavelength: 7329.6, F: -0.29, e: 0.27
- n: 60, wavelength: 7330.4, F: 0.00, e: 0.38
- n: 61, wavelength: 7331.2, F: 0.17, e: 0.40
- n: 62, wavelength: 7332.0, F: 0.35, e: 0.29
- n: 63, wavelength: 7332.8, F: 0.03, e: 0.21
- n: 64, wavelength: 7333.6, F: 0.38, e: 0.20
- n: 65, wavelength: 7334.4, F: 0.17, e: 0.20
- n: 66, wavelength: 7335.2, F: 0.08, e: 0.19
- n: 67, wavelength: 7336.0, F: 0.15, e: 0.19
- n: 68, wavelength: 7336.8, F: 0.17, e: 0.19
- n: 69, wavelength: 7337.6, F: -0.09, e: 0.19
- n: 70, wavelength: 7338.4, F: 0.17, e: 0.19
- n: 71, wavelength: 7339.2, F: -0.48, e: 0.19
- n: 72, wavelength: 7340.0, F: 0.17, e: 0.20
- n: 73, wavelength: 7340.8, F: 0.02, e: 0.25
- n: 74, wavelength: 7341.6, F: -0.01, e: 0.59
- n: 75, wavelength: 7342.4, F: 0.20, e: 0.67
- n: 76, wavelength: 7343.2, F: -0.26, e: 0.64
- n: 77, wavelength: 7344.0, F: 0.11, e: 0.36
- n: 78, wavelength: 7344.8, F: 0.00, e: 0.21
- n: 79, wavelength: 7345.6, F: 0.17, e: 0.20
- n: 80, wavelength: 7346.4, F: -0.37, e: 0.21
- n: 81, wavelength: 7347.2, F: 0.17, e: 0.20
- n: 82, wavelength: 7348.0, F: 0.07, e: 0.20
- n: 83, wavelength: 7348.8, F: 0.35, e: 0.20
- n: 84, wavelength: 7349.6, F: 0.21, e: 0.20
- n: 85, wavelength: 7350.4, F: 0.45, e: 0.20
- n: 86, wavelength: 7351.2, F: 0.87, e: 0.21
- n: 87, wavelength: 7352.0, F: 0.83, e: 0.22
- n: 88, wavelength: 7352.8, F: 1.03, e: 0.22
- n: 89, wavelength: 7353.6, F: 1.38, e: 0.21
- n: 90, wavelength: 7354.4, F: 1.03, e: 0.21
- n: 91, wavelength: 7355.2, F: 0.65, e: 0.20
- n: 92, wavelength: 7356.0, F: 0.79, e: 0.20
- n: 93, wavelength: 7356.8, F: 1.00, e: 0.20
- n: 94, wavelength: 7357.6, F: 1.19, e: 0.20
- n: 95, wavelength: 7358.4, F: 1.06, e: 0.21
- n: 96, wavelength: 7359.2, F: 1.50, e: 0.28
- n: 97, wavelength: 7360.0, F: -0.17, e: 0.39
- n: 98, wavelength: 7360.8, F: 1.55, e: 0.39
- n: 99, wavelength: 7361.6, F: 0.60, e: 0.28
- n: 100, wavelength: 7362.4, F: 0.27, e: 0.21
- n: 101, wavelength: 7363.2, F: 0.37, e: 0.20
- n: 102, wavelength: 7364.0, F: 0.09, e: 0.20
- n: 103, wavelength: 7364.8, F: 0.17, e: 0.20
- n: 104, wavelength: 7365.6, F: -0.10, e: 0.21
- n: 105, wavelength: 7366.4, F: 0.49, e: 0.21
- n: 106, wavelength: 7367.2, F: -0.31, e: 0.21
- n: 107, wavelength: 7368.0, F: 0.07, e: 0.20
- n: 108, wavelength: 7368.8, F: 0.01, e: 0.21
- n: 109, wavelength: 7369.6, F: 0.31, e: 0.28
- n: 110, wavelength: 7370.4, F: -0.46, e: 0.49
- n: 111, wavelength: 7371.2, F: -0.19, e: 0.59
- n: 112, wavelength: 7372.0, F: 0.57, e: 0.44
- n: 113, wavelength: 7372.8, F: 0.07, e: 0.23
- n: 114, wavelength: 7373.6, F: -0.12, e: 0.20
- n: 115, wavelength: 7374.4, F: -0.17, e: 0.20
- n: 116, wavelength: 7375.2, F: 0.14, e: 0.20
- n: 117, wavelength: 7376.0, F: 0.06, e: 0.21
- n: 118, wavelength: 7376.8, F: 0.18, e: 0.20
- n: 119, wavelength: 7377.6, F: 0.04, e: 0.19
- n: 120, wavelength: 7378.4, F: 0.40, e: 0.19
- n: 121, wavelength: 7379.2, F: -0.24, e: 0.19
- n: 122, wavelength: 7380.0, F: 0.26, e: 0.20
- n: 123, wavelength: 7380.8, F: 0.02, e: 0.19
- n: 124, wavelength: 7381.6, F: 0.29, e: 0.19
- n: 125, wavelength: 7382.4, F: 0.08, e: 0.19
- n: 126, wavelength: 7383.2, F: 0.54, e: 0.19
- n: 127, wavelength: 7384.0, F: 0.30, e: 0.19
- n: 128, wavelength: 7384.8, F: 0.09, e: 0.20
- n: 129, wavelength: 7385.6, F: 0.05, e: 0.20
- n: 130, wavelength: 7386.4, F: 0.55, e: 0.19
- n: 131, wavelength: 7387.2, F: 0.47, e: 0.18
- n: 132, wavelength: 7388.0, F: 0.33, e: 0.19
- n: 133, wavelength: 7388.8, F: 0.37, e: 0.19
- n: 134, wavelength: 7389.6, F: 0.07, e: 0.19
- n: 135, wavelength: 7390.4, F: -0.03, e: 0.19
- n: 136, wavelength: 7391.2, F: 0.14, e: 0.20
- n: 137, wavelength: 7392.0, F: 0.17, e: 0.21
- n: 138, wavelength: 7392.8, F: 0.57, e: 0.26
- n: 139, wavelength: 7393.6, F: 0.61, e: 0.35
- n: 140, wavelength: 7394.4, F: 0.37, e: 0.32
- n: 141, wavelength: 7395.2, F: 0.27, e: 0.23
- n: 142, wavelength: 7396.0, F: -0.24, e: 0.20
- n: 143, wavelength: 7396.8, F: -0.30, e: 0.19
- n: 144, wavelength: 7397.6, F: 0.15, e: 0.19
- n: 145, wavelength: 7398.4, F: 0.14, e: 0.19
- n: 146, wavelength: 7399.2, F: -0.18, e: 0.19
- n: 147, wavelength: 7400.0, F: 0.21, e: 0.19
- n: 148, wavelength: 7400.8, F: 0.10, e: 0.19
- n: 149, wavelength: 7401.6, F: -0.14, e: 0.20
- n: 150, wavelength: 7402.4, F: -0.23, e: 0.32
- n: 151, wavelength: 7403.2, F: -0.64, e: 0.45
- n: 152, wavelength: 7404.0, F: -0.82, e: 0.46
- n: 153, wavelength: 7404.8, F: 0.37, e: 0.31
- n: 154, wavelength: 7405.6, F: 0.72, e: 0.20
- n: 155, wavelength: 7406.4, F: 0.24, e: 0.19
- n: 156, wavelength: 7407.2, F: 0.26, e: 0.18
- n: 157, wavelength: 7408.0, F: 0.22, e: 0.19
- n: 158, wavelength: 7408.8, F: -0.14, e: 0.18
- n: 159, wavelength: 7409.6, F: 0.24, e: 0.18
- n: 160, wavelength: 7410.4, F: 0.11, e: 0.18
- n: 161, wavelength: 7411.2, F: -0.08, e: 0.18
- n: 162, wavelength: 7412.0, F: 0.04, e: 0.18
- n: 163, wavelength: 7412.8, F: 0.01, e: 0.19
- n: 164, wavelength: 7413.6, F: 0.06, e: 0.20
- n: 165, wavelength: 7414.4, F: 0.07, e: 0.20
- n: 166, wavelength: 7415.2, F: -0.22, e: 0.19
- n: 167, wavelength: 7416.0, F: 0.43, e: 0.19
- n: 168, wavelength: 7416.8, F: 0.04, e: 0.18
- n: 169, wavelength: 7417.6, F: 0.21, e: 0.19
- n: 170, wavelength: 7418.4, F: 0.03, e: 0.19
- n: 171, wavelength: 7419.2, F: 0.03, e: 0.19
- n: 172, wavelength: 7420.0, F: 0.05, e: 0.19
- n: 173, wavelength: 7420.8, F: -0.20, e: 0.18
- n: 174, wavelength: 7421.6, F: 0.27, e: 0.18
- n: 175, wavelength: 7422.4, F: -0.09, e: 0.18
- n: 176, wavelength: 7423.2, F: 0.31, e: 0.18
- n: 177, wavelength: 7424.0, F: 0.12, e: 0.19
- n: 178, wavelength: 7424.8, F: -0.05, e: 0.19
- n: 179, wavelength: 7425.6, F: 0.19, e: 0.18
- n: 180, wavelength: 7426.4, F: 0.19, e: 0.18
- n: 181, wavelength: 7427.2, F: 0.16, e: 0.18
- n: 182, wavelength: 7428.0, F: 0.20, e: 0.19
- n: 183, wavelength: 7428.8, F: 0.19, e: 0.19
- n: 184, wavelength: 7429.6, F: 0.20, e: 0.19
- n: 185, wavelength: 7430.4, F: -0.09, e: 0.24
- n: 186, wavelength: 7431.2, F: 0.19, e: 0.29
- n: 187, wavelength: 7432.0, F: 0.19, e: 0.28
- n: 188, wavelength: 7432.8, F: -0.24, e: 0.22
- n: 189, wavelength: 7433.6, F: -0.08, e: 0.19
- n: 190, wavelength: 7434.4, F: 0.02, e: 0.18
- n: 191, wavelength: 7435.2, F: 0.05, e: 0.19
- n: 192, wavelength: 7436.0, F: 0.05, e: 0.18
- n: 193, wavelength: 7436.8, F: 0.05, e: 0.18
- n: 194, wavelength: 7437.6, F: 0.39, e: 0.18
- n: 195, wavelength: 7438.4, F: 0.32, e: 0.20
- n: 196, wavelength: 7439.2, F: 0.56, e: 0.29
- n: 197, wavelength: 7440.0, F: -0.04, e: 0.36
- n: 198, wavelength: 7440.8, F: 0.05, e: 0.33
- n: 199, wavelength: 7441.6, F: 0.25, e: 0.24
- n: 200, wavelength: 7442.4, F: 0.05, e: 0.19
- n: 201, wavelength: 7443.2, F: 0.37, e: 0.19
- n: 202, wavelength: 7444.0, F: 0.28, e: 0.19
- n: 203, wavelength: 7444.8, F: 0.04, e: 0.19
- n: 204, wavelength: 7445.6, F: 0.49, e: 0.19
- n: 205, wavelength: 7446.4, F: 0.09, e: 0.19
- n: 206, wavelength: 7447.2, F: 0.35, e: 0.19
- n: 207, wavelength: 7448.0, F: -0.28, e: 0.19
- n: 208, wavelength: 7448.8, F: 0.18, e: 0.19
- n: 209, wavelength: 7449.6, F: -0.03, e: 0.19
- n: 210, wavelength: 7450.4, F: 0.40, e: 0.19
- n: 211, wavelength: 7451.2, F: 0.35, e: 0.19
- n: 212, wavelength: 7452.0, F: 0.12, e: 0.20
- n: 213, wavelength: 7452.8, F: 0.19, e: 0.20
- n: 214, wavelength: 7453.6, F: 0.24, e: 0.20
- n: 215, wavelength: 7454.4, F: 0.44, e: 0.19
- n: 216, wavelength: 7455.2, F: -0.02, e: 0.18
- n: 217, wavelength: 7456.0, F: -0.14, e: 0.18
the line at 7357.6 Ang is [O II] 3727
